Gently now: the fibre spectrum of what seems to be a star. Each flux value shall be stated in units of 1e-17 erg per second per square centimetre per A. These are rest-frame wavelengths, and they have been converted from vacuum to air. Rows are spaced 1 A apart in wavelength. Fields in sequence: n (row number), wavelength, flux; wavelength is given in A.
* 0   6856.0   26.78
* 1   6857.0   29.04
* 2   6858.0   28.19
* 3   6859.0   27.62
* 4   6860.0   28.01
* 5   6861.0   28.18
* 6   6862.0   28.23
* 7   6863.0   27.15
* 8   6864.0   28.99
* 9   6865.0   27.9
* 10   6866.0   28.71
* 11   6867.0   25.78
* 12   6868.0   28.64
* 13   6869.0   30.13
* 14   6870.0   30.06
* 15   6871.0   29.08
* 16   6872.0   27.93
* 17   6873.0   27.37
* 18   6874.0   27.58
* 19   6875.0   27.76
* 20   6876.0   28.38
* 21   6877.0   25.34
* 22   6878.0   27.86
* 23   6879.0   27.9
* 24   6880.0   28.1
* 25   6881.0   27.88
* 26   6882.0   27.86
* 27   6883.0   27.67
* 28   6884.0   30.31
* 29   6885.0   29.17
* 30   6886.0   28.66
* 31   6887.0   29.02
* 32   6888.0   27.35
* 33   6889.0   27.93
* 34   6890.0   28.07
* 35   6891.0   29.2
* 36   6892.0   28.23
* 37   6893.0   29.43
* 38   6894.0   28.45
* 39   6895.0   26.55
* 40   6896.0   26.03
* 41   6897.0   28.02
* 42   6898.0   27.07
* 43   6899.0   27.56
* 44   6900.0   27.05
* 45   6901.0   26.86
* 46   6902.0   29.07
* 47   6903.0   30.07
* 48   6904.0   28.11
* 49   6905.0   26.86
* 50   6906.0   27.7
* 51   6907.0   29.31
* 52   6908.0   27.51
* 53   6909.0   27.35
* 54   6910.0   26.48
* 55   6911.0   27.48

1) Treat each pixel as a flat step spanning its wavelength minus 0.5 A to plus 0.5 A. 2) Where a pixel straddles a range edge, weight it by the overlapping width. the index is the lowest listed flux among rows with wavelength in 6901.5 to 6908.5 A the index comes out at 26.86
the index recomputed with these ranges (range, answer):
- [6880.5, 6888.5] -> 27.35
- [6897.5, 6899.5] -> 27.07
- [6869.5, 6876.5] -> 27.37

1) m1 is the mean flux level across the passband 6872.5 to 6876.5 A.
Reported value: 27.8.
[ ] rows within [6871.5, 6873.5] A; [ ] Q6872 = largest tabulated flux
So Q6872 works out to 27.93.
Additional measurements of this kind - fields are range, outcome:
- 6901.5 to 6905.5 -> 30.07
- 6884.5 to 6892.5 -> 29.2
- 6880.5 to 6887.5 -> 30.31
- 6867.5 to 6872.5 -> 30.13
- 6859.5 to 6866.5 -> 28.99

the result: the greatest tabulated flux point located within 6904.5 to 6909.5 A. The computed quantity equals 29.31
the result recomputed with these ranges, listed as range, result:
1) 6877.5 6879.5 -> 27.9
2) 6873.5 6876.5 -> 28.38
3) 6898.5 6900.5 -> 27.56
